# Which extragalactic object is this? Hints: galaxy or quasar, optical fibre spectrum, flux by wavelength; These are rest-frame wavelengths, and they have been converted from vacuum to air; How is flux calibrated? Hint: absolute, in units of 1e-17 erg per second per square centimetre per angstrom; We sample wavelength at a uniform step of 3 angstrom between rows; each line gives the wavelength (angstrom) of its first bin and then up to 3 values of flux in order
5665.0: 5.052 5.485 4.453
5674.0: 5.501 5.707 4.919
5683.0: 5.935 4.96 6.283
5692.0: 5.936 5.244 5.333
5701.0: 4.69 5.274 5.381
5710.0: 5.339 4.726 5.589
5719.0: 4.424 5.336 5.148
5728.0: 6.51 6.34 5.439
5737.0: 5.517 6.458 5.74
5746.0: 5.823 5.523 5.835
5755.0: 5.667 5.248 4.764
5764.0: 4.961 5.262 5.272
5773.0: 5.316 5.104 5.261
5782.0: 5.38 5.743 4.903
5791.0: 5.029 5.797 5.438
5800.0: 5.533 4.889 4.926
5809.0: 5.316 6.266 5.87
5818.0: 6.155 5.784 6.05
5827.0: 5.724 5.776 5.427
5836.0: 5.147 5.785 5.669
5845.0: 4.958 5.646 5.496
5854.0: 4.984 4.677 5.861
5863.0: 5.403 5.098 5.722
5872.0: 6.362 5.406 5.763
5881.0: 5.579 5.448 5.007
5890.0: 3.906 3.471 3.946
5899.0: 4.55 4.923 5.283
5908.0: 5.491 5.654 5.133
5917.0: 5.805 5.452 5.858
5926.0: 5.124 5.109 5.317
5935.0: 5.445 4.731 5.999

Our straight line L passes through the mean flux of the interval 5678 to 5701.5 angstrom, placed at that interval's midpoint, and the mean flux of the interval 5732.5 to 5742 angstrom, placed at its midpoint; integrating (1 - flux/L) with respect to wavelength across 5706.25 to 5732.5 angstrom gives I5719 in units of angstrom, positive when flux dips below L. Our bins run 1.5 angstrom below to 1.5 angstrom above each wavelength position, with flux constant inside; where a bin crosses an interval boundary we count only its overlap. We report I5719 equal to 1.2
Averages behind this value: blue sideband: 5.45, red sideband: 5.8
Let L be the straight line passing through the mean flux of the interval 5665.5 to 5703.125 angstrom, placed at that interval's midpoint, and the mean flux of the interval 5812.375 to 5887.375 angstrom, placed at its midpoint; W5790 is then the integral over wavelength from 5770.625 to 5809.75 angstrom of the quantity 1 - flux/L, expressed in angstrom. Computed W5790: 1.5 angstrom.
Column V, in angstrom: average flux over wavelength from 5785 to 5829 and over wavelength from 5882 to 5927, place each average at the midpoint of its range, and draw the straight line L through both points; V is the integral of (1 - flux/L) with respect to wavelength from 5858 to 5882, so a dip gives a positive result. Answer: -2.0 angstrom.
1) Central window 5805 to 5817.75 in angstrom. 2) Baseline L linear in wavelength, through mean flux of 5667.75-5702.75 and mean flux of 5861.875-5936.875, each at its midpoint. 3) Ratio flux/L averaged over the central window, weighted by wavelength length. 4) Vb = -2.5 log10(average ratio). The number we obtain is -0.08 mag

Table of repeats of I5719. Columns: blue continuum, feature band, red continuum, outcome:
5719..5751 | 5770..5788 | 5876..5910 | 0.6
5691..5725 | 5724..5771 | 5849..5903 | -3.9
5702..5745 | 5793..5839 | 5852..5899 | -3.1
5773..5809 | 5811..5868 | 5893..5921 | -4.2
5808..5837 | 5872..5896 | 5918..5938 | 2.4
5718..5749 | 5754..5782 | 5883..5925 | 1.7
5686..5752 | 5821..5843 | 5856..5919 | -1.6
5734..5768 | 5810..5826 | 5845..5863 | -1.8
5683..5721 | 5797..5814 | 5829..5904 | -0.6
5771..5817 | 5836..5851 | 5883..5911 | -1.2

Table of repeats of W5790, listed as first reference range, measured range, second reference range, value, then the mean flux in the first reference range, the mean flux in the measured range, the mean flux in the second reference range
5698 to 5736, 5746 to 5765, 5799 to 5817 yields 0.1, 5.35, 5.38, 5.48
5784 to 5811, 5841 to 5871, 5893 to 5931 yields -0.9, 5.3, 5.36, 5.13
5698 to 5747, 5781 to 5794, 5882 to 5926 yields 0.0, 5.48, 5.32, 5.01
